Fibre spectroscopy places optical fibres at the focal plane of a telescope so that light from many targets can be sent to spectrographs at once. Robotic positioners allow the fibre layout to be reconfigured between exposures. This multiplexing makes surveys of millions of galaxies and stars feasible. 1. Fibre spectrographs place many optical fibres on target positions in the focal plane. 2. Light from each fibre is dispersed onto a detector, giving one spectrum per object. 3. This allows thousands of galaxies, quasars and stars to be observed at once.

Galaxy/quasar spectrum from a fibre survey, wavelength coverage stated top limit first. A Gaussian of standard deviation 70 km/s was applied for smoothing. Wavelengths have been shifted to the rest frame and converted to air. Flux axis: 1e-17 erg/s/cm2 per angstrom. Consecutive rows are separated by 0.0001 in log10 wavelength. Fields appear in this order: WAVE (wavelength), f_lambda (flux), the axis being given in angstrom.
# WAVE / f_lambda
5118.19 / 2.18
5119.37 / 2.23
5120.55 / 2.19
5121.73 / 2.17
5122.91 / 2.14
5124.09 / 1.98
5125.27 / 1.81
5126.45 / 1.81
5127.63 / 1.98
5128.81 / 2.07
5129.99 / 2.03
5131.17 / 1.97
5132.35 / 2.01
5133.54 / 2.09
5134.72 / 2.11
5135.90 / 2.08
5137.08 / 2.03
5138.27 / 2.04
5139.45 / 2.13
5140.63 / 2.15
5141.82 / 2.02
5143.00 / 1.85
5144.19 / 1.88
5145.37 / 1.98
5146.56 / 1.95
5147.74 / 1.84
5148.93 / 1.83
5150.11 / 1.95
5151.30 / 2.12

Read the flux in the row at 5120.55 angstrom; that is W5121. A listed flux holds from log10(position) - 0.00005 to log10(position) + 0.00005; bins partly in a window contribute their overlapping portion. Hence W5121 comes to 2.19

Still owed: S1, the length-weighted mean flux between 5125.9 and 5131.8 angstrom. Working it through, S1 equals 1.98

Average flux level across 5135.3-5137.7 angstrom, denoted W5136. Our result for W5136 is 2.05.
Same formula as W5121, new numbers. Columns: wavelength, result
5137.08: 2.03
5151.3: 2.12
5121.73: 2.17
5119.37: 2.23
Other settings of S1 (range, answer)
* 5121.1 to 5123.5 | 2.15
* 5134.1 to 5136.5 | 2.1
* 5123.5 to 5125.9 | 1.89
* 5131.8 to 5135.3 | 2.07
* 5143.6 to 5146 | 1.93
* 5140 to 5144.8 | 1.98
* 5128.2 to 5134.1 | 2.03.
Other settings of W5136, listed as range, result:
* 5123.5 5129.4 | 1.93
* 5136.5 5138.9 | 2.03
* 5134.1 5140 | 2.08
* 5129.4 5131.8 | 2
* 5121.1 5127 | 1.98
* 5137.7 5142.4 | 2.09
